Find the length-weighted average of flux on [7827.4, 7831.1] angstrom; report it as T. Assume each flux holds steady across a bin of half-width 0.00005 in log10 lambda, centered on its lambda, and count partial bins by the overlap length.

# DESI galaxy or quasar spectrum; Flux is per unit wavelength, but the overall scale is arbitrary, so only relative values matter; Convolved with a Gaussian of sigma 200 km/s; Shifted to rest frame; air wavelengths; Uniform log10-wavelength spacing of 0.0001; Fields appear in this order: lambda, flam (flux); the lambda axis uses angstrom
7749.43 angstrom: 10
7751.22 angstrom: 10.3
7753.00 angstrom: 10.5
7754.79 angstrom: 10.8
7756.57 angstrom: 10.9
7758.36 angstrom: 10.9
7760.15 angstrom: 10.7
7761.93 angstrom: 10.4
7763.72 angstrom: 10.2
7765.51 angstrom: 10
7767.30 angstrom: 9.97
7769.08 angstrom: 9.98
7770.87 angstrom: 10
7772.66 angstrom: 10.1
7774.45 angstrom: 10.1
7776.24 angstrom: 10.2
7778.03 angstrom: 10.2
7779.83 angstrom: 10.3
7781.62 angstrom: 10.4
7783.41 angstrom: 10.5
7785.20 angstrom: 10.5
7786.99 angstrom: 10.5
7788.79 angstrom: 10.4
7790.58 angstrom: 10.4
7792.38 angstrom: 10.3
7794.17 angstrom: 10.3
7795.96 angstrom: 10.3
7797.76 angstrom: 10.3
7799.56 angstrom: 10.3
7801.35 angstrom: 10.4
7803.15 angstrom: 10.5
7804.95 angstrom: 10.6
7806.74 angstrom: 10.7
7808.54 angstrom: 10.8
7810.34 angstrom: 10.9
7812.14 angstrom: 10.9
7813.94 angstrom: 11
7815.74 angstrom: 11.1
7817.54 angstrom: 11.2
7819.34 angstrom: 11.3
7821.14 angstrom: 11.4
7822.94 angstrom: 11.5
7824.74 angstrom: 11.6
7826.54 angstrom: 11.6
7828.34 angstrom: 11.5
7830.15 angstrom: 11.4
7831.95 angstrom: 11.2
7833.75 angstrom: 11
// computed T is 11.4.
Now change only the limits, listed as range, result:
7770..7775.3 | 10.1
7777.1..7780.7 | 10.2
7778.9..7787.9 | 10.4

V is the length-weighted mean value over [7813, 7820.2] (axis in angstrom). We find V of 11.1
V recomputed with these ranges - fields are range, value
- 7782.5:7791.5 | 10.5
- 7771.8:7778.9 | 10.2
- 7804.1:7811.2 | 10.8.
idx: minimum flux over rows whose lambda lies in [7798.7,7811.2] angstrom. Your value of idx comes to 10.3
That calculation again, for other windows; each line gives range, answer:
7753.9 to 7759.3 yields 10.8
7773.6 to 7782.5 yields 10.1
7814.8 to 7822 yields 11.1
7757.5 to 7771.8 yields 9.97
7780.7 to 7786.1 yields 10.4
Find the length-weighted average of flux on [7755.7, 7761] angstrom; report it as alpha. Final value 10.8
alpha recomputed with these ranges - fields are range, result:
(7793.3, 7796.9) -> 10.3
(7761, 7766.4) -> 10.2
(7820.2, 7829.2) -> 11.5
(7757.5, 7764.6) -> 10.6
